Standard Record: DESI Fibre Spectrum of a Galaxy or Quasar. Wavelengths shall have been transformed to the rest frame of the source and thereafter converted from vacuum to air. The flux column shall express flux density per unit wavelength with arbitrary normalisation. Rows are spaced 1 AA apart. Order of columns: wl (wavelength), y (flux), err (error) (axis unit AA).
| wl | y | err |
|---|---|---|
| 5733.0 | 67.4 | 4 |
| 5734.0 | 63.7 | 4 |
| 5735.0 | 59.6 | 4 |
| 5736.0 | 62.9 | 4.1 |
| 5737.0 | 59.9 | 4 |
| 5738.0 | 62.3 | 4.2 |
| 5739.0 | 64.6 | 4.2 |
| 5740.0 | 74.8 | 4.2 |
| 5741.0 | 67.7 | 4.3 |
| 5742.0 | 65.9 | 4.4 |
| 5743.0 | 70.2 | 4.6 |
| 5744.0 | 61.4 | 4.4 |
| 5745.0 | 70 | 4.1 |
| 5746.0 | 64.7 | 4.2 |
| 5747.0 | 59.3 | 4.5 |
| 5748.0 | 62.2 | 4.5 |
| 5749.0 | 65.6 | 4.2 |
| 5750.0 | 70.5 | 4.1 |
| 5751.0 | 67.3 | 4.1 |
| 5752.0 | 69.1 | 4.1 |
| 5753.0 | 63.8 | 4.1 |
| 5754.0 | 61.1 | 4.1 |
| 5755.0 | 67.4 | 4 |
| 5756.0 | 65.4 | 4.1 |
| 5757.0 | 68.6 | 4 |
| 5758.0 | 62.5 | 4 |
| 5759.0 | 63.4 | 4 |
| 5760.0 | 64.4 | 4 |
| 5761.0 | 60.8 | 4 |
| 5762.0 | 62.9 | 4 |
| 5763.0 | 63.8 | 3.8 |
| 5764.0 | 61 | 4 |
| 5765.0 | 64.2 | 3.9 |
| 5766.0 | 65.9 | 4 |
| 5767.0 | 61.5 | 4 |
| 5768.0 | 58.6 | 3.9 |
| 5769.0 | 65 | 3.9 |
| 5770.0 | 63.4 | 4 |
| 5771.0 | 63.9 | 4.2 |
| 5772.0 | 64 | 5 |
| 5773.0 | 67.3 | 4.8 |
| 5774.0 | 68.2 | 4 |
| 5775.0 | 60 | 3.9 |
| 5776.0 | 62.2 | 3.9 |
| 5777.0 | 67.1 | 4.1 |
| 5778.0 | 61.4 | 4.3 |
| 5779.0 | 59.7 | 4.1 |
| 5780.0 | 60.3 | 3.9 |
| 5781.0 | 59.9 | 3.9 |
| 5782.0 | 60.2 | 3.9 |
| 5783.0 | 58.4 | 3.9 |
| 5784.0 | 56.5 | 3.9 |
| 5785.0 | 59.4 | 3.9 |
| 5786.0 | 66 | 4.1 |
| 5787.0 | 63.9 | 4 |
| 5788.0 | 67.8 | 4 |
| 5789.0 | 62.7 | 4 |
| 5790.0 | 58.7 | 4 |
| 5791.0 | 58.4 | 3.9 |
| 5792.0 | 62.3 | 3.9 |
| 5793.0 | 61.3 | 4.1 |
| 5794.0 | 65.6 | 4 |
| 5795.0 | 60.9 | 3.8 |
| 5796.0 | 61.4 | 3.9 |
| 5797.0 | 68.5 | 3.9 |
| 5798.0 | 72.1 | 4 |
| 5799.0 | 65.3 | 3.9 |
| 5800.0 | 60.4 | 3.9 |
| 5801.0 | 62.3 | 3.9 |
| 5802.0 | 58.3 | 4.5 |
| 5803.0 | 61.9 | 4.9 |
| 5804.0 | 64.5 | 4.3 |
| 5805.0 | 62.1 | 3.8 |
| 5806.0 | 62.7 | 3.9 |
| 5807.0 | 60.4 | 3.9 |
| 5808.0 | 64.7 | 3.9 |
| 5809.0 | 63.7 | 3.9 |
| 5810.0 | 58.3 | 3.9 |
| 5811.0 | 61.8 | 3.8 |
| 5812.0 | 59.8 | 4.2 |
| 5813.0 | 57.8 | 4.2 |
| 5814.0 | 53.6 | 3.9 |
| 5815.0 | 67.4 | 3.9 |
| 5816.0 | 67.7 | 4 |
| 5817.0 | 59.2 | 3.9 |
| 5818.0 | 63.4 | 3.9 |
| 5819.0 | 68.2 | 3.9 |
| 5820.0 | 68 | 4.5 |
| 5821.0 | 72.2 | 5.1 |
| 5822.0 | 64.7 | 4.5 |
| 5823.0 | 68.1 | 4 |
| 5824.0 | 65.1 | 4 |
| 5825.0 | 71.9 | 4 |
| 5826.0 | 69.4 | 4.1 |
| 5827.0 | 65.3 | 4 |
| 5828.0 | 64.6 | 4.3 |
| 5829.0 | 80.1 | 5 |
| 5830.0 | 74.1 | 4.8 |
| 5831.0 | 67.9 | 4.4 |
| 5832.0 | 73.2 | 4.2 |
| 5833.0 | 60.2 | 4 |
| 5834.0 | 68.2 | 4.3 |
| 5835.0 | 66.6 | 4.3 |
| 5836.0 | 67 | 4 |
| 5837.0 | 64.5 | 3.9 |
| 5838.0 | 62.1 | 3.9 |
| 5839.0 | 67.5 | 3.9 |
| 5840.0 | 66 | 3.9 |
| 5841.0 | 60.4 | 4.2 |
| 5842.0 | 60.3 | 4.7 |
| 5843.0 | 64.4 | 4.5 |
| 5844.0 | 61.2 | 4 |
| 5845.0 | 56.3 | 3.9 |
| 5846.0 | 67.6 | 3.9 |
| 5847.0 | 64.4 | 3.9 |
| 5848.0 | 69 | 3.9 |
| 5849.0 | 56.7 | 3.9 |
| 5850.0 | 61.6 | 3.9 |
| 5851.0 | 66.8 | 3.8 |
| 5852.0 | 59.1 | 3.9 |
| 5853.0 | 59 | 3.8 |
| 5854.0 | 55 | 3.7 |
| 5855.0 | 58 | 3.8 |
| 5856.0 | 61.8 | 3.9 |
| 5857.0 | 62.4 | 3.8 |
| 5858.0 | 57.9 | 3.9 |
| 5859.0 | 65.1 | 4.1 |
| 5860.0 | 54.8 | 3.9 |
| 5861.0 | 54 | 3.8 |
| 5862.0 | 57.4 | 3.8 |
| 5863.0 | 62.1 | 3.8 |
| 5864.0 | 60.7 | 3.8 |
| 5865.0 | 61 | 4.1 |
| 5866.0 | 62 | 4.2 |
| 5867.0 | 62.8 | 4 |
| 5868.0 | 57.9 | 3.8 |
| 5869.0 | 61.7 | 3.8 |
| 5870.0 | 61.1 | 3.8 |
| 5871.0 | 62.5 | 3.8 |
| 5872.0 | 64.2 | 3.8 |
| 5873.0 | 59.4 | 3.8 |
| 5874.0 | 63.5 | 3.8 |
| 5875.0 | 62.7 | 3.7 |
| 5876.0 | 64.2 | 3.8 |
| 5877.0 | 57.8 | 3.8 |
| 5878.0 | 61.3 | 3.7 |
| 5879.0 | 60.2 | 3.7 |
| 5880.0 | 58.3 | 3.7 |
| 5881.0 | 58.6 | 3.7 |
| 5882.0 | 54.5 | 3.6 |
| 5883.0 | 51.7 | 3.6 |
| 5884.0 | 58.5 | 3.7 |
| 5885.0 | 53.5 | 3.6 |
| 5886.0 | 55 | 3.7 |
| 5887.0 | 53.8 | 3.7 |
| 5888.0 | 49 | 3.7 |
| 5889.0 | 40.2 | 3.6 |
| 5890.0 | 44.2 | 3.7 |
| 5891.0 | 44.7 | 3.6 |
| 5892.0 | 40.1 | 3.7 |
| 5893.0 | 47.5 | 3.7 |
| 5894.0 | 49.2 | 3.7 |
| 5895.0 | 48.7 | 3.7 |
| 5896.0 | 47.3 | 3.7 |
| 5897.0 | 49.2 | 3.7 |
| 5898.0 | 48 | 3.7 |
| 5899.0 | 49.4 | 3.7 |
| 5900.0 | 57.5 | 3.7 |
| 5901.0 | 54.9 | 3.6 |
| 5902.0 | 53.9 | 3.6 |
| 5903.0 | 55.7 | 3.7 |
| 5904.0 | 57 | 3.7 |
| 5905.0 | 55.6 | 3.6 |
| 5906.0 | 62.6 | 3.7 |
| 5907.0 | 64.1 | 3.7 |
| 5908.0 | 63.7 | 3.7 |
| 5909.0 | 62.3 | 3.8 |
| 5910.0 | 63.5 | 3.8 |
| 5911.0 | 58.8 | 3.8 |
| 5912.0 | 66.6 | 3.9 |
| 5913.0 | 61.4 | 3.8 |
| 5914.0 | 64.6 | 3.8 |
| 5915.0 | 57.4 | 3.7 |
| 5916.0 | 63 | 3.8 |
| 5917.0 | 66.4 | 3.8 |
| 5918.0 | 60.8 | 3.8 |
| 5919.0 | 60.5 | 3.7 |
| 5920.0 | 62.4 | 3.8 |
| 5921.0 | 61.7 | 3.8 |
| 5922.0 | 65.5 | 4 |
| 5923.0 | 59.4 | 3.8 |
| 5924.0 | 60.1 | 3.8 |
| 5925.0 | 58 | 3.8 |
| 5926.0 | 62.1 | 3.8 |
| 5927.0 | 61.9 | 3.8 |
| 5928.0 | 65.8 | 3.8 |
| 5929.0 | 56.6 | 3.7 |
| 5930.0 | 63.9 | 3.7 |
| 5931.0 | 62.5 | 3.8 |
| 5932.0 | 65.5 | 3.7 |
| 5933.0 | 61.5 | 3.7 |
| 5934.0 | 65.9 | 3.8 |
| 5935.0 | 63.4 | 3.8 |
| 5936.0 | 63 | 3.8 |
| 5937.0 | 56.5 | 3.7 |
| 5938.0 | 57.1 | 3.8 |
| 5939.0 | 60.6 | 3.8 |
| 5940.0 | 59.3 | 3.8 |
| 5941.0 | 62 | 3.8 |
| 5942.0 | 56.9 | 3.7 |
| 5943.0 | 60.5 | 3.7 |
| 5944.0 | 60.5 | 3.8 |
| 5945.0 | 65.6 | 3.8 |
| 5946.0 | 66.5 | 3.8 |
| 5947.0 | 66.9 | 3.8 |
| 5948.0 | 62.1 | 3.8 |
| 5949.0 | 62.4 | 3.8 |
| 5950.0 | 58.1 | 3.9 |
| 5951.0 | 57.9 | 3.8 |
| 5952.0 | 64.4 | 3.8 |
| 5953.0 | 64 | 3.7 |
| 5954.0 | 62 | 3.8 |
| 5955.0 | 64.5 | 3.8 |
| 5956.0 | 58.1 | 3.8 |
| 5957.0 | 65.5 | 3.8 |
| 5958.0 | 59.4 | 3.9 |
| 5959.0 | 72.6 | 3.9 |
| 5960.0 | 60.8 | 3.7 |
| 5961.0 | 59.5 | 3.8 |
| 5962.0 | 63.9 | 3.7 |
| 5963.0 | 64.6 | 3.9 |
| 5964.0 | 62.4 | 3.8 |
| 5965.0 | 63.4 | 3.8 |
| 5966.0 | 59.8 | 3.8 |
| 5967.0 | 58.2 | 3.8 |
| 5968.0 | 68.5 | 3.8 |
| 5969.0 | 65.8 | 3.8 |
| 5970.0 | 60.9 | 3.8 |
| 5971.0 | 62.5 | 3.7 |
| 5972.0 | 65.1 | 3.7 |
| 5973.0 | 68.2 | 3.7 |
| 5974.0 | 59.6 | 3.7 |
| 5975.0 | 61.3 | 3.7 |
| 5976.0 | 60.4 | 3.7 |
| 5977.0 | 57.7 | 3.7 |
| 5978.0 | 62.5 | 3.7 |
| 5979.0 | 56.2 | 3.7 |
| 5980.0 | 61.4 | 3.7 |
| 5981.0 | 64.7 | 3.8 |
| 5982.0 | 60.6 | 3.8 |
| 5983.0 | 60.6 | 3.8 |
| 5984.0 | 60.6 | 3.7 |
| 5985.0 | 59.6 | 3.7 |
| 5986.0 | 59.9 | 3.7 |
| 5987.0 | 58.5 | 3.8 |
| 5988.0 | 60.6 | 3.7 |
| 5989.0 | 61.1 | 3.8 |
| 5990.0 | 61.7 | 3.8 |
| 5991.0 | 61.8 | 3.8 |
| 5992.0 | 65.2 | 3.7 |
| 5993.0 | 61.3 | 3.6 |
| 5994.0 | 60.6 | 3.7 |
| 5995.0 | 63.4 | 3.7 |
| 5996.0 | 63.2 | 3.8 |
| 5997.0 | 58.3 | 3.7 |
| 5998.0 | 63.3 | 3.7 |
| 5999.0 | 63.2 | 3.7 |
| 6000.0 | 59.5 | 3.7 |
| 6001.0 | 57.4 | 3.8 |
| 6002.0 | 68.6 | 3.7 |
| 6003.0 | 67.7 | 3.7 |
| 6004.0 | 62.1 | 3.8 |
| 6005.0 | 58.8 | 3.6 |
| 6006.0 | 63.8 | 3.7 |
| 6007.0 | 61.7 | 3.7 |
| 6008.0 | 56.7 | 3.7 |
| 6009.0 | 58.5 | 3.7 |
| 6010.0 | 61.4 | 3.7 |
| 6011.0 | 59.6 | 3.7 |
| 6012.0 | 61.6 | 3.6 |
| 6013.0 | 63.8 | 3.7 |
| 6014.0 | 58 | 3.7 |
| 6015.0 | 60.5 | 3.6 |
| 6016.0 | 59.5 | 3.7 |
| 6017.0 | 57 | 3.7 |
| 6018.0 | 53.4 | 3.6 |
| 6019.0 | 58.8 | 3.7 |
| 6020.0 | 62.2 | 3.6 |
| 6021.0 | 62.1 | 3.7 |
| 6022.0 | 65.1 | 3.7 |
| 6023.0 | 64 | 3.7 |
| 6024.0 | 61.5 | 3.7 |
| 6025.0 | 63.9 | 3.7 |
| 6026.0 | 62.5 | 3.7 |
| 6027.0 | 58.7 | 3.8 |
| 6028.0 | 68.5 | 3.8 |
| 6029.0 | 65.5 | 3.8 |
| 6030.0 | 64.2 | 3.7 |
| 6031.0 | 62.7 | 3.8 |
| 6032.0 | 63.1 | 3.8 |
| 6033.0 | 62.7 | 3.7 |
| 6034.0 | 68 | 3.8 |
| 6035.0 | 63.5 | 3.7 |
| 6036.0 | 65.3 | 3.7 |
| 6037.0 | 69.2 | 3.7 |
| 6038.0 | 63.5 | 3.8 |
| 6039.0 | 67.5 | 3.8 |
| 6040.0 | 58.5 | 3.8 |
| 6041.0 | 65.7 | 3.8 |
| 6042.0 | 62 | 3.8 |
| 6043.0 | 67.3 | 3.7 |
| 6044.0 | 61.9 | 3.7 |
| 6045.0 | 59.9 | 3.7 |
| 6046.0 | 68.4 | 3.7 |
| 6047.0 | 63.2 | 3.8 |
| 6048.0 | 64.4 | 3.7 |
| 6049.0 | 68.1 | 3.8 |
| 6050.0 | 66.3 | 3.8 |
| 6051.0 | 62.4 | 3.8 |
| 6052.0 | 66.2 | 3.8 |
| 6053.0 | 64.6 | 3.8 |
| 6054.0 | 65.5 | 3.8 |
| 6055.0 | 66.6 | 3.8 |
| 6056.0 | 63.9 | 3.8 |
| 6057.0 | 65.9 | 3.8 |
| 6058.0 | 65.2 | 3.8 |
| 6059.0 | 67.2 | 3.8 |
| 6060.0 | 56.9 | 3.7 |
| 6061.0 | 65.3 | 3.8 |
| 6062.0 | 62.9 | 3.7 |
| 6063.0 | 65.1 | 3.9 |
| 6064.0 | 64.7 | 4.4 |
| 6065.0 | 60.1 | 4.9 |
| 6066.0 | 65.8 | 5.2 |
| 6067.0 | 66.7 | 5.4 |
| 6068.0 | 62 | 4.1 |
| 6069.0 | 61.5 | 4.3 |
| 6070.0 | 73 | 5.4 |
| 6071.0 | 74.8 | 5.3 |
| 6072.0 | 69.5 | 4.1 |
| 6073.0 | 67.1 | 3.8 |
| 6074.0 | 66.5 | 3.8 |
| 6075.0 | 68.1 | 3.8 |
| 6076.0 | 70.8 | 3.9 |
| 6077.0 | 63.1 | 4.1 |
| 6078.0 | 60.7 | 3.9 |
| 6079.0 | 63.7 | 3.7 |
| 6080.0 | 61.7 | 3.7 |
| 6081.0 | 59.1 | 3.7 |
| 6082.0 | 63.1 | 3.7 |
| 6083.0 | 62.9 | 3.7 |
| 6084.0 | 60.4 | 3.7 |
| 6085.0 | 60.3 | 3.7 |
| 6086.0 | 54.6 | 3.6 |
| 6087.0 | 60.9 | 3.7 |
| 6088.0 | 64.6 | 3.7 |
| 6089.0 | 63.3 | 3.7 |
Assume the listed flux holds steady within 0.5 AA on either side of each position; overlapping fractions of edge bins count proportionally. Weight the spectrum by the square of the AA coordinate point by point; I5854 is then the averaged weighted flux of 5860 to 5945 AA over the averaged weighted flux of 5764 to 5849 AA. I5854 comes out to 0.94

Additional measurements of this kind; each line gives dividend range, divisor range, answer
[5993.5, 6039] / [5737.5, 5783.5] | 1.06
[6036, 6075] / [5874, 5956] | 1.17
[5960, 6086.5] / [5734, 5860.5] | 1.07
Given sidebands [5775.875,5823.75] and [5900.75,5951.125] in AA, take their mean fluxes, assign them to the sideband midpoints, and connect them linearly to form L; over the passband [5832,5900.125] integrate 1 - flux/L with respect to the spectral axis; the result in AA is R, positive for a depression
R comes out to 4.0 AA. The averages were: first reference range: 62.7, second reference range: 61.3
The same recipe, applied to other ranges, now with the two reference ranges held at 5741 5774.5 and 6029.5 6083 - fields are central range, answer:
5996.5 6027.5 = 1.8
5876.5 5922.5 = 6.1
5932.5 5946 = 0.7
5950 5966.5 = 0.6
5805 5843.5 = -0.3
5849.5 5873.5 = 1.6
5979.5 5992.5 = 0.7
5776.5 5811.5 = 1.3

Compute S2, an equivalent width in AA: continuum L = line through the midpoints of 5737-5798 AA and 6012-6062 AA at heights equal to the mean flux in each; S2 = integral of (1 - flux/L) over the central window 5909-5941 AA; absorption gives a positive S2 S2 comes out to 0.9 AA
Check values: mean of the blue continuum 63.8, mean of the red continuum 63.4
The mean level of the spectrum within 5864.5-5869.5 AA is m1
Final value 61.1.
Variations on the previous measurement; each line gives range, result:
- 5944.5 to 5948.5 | 65.3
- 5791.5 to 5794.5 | 63.1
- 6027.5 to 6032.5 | 64.8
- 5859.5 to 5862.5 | 55.4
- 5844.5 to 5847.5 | 62.8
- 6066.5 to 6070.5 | 65.8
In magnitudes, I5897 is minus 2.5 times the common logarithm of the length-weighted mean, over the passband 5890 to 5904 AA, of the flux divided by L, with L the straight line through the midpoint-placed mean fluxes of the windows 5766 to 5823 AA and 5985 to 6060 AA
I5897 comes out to 0.253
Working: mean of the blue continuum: 62.8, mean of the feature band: 49.8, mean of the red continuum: 62.7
